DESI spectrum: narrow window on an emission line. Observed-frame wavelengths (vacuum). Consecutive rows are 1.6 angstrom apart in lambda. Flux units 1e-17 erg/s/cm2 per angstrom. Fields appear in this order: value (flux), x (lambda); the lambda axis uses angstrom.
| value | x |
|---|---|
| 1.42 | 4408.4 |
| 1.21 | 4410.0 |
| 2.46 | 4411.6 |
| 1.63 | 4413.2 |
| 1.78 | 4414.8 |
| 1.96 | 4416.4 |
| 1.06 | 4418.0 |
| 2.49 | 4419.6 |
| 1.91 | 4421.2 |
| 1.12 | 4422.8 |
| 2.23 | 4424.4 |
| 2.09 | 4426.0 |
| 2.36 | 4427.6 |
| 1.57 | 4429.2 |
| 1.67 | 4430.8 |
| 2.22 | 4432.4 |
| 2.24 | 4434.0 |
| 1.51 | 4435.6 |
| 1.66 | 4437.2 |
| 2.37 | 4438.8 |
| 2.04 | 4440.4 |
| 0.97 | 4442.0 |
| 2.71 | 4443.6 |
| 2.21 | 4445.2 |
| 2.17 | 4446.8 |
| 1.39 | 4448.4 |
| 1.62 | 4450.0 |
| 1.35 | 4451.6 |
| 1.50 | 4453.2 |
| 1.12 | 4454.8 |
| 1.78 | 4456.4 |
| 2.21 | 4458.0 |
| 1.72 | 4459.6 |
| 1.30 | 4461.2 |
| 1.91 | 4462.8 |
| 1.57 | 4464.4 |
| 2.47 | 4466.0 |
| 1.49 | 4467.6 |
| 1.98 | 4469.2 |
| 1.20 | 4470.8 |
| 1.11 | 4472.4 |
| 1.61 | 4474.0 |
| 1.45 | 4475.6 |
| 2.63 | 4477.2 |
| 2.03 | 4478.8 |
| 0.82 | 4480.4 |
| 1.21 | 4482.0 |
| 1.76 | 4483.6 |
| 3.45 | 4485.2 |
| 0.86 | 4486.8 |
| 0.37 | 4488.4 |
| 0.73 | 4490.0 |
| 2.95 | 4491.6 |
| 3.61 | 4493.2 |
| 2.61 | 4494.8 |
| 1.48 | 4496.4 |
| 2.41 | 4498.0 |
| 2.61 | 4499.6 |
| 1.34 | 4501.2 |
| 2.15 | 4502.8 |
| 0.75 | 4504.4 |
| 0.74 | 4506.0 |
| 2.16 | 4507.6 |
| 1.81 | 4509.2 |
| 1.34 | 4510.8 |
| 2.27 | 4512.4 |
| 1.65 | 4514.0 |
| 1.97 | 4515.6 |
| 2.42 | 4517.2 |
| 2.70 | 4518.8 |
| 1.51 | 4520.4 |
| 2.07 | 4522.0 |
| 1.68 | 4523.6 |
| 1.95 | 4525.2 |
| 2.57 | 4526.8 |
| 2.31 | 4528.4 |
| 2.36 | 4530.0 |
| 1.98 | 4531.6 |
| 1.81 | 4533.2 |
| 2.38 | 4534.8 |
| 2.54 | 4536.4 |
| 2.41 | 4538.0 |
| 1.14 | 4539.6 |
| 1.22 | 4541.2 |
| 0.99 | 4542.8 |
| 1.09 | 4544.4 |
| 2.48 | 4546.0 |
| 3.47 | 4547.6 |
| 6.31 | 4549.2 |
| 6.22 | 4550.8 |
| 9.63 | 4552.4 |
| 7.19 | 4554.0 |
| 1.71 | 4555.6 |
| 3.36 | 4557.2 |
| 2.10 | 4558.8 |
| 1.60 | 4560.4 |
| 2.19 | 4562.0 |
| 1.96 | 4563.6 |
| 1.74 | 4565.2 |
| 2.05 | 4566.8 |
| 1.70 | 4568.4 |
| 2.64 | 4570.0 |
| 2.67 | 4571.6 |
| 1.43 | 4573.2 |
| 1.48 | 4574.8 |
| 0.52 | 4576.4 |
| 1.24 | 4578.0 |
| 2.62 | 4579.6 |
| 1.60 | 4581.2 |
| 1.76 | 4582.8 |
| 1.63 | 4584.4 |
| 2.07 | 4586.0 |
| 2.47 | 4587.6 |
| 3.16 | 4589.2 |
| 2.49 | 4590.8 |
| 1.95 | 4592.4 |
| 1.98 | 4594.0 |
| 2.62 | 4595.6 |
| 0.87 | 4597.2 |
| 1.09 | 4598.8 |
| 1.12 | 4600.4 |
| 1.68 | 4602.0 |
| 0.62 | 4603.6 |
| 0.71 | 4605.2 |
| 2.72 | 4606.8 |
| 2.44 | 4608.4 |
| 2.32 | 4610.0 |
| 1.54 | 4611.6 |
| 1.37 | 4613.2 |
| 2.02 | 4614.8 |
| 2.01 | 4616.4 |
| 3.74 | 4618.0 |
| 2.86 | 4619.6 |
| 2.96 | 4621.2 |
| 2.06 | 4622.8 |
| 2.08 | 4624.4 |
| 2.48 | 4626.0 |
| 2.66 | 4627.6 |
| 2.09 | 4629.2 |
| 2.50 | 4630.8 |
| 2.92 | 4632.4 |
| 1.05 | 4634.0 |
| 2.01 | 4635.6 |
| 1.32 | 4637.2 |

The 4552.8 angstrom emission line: [O II] 3727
